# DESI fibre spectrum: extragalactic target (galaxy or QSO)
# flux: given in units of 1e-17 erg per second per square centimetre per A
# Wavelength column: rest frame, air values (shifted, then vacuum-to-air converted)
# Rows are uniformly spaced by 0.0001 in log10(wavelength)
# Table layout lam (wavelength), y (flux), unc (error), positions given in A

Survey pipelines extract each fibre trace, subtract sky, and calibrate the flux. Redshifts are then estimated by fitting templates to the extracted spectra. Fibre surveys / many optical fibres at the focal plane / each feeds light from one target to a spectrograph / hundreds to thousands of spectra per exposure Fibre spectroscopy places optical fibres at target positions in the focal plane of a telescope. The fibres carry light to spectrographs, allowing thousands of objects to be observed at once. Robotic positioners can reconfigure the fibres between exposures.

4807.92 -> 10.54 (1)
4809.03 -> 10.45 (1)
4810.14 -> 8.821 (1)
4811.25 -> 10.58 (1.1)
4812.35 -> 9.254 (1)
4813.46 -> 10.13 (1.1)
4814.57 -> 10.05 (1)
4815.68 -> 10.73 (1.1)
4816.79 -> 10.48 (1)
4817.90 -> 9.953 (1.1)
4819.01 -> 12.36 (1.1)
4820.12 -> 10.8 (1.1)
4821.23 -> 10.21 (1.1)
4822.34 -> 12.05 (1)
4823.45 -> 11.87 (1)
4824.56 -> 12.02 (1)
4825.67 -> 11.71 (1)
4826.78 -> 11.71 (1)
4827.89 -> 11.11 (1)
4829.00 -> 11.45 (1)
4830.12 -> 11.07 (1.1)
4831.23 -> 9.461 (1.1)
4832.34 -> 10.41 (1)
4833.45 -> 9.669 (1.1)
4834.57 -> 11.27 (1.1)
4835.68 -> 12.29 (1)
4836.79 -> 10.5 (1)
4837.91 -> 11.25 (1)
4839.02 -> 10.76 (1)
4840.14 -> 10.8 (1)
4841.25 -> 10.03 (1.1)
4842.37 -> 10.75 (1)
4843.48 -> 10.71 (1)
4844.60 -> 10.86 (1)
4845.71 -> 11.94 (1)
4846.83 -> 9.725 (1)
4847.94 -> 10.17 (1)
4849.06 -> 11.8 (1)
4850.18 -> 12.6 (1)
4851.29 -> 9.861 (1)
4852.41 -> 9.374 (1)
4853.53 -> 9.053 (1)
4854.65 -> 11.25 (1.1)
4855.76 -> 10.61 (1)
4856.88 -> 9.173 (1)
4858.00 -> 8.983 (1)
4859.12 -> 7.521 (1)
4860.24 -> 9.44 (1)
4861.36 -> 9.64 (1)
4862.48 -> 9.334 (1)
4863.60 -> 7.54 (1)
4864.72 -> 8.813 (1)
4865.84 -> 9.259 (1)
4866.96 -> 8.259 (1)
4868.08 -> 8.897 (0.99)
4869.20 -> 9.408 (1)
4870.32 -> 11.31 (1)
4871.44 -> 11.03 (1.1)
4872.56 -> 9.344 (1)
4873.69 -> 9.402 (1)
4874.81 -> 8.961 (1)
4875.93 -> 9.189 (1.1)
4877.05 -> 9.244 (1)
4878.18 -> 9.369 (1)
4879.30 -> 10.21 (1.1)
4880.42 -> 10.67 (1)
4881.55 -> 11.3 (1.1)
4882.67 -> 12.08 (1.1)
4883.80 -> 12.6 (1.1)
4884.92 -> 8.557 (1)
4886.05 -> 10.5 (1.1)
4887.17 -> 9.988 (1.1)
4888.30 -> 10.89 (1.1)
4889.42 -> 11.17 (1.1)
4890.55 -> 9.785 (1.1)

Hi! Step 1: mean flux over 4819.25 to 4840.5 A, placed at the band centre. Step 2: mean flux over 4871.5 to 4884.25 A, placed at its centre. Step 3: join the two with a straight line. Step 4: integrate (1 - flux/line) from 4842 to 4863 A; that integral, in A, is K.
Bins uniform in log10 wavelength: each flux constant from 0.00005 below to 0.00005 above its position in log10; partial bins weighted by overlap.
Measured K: 1.1 A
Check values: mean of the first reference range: 11.1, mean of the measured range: 10.1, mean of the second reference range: 10.2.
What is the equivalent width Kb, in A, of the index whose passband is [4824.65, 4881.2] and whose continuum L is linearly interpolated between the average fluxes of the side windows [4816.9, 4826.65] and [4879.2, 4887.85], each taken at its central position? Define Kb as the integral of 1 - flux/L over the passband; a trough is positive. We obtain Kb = 4.6 A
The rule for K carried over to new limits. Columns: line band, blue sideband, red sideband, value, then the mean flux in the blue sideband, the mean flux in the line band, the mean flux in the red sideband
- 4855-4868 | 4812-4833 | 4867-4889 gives 1.7 A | 10.9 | 9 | 10.1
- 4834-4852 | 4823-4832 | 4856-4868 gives -1.4 A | 11.3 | 10.9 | 8.84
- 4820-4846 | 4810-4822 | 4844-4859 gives -1.7 A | 10.4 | 11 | 10.3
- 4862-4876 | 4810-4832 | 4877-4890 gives 1.8 A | 10.8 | 9.29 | 10.6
